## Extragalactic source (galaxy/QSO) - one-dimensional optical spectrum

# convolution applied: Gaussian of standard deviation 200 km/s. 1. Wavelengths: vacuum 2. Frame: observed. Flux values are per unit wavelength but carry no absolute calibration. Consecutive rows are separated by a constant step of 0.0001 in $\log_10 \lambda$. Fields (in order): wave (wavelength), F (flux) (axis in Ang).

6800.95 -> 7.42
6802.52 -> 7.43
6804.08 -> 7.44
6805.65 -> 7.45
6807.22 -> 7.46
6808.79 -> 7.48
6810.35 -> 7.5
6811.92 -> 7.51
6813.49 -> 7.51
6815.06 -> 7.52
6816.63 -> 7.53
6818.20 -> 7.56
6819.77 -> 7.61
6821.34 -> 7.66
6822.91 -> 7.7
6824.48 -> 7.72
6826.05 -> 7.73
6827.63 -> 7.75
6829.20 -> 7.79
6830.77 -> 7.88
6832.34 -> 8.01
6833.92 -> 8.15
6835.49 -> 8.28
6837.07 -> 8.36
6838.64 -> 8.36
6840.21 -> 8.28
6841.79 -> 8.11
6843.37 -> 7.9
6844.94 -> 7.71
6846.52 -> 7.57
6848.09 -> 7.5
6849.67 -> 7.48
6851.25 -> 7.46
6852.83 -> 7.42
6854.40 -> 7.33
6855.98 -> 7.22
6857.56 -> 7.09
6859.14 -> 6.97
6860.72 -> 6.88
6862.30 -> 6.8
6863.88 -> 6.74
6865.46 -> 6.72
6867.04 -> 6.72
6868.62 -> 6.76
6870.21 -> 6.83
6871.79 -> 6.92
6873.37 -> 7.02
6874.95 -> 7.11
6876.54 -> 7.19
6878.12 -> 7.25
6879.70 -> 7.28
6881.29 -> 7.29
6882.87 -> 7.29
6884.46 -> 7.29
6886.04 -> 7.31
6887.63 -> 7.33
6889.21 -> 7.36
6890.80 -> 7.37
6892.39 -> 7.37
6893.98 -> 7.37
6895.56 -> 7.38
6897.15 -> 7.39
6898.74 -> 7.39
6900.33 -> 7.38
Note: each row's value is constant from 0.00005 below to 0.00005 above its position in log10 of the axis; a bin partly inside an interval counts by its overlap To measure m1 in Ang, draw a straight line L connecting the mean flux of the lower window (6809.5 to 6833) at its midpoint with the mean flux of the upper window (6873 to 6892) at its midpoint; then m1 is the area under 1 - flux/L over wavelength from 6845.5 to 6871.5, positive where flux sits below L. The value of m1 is 1.2 Ang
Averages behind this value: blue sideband 7.67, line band 7.09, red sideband 7.26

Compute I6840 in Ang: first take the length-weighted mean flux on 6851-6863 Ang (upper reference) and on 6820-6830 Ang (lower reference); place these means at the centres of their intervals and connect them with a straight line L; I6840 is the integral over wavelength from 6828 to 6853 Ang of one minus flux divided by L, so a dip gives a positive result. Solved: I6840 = -1.6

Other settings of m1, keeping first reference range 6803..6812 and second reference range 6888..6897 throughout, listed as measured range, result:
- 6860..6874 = 1.1 Ang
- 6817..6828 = -0.3 Ang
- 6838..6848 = -0.7 Ang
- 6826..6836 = -0.7 Ang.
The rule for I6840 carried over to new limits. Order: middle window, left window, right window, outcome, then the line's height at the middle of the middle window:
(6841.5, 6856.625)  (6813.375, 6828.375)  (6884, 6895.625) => -0.1 Ang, 7.52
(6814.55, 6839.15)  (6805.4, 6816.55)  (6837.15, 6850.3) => -0.5 Ang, 7.69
